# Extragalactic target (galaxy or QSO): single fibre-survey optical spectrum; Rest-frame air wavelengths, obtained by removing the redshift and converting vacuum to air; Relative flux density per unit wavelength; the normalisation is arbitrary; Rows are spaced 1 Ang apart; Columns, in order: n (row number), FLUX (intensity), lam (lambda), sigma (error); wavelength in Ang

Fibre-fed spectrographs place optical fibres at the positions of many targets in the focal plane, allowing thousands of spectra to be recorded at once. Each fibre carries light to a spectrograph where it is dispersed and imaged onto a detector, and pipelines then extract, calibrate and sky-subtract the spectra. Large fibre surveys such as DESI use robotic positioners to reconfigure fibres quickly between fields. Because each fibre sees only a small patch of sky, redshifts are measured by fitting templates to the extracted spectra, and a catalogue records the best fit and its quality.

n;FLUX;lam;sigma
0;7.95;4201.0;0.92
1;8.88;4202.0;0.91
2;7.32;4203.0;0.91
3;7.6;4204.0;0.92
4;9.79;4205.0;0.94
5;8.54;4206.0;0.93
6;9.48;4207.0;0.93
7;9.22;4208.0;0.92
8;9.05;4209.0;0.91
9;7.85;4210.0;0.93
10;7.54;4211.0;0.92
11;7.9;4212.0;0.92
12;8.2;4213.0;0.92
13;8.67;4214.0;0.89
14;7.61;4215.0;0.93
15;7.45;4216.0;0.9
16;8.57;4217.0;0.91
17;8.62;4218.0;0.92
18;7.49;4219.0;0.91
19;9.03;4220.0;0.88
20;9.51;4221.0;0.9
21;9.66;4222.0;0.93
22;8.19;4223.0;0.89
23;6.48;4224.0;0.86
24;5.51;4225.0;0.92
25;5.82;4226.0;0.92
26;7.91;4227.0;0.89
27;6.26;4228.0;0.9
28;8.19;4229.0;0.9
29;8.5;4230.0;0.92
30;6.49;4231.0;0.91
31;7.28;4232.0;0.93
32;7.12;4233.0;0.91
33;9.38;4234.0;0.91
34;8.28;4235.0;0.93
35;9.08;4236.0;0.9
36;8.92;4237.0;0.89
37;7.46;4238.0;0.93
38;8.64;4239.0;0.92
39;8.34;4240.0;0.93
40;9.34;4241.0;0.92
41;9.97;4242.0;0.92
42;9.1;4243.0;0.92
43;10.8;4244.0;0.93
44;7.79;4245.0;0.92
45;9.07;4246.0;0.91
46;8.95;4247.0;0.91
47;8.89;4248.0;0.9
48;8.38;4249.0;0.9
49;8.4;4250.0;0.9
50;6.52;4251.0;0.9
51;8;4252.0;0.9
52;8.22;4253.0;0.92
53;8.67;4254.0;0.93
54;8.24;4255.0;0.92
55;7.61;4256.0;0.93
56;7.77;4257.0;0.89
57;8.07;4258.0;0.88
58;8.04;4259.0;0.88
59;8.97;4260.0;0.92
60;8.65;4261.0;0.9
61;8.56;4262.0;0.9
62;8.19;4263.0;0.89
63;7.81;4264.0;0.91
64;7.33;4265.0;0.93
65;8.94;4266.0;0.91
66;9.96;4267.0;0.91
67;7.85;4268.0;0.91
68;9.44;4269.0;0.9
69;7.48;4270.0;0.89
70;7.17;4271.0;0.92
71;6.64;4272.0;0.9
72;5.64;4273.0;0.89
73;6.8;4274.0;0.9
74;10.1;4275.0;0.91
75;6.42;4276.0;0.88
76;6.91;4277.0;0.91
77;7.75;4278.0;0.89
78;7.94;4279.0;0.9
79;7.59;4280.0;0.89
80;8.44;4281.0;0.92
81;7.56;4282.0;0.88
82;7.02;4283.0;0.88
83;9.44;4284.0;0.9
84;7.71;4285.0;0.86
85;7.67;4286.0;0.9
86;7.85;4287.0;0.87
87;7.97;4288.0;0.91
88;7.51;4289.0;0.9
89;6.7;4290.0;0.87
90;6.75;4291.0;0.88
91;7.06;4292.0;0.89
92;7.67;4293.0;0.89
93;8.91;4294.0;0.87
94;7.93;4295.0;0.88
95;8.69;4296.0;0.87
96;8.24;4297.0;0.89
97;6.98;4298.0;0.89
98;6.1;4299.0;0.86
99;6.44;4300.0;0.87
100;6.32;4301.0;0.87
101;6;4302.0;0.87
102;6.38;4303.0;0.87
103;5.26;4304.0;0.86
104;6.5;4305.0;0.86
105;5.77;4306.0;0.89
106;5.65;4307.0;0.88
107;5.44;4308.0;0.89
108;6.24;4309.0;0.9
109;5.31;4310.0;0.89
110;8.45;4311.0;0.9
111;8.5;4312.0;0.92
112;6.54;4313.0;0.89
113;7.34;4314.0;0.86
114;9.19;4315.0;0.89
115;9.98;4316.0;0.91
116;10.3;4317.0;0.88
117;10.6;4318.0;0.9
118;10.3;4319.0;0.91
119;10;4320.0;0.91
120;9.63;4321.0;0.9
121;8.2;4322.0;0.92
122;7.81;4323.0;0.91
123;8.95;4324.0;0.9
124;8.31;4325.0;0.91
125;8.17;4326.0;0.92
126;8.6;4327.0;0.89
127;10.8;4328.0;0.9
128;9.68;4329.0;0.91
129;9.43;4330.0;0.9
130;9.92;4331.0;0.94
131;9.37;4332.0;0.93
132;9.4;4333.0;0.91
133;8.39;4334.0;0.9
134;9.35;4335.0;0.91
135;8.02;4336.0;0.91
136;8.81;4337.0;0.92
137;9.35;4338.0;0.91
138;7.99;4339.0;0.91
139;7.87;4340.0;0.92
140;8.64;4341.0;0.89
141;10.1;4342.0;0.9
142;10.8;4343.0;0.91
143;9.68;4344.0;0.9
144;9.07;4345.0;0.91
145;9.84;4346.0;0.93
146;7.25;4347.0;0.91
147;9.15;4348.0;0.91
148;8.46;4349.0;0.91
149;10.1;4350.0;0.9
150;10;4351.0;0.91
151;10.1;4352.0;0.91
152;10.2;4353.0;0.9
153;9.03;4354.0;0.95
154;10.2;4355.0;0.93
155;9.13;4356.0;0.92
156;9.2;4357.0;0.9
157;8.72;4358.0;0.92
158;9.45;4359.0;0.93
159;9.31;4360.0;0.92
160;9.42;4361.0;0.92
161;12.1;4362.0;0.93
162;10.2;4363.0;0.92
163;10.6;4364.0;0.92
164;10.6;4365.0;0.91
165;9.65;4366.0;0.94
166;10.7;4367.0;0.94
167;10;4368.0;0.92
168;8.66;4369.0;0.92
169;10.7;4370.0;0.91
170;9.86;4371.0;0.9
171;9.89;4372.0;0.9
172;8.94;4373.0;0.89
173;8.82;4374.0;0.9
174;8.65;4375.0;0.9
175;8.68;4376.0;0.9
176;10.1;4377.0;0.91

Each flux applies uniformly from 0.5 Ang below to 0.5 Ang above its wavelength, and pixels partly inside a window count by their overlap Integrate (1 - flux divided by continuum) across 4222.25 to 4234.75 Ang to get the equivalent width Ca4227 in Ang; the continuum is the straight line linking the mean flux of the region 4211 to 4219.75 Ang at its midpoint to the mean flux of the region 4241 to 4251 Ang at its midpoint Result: 1.6 Ang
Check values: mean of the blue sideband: 8.06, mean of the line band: 7.33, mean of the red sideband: 8.93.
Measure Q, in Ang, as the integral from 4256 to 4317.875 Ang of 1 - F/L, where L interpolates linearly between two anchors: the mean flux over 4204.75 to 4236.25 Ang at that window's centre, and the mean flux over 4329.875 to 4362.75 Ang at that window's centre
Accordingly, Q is 8.0 Ang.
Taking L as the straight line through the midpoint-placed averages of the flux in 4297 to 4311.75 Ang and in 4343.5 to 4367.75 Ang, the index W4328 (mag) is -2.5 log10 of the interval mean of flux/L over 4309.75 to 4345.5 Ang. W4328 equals -0.15 mag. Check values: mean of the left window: 6.31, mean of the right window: 9.68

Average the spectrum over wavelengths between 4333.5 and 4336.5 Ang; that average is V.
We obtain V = 8.59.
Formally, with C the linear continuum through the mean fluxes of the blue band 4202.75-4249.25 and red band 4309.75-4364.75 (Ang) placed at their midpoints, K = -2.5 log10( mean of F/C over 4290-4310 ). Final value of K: 0.31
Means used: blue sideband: 8.29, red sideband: 9.21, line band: 6.72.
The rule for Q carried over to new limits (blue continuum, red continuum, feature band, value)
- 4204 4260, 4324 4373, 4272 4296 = 3.2 Ang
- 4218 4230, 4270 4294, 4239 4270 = -3.7 Ang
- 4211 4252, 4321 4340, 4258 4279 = 1.3 Ang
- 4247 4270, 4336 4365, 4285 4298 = 1.5 Ang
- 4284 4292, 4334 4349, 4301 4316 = 2.6 Ang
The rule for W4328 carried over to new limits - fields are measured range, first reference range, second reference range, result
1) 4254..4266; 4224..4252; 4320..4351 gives 0.02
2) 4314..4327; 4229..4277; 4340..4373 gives 0.00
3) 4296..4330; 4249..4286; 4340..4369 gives 0.13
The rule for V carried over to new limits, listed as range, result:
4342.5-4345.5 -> 9.85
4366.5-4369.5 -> 9.79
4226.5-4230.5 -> 7.71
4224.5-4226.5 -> 5.67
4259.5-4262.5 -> 8.73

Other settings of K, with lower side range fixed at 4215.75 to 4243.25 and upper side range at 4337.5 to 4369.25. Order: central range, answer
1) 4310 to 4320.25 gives 0.024 mag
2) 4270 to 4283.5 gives 0.171 mag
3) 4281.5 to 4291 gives 0.145 mag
